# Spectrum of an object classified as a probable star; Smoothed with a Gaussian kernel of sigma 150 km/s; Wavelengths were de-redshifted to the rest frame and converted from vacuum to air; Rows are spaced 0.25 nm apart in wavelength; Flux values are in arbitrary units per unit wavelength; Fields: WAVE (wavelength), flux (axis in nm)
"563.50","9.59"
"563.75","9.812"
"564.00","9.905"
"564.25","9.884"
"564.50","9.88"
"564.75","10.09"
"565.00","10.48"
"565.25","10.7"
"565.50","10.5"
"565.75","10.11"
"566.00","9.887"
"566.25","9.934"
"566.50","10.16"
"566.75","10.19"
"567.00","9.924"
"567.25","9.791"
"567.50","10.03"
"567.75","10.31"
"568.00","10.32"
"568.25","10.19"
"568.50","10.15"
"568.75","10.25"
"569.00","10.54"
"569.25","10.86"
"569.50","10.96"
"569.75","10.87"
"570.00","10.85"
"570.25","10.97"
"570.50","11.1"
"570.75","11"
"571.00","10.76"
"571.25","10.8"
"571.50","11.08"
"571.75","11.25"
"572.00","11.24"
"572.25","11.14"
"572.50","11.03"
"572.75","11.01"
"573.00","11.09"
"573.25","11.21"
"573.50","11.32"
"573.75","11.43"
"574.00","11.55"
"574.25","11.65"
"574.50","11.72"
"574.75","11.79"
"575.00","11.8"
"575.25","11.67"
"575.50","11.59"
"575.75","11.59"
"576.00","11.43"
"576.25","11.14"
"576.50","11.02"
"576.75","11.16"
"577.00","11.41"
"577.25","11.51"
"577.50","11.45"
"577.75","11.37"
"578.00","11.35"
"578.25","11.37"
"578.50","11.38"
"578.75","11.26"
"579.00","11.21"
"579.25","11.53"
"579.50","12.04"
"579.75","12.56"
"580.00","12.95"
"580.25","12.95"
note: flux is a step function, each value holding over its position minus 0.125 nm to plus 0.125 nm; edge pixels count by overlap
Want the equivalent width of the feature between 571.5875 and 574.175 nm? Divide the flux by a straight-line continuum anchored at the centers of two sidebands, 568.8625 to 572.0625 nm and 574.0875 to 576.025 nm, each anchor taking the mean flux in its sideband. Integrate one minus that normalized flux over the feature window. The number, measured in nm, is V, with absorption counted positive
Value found 0.02 nm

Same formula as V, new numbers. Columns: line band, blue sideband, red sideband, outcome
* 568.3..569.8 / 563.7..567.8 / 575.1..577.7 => -0.01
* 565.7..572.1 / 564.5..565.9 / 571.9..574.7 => 0.16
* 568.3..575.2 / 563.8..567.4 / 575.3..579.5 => -0.20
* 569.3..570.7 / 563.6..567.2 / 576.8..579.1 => -0.05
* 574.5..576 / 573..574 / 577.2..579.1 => -0.04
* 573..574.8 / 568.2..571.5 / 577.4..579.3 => -0.07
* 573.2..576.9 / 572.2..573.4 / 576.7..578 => -0.08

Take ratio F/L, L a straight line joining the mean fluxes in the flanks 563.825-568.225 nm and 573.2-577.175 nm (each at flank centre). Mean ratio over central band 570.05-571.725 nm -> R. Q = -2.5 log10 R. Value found -0.01 mag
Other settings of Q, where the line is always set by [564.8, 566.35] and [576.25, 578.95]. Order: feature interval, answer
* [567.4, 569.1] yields 0.03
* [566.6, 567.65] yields 0.04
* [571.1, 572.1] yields -0.03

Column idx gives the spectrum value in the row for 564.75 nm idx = 10.09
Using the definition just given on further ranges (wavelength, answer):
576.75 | 11.16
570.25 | 10.97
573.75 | 11.43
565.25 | 10.7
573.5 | 11.32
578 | 11.35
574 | 11.55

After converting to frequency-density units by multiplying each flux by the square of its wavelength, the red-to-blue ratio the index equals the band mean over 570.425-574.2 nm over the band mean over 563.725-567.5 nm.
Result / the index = 1.13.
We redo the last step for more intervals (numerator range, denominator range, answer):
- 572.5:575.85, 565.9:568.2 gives 1.17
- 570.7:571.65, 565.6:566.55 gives 1.11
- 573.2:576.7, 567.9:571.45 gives 1.09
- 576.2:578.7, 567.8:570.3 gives 1.10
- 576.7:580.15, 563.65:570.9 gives 1.17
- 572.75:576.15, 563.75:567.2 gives 1.17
